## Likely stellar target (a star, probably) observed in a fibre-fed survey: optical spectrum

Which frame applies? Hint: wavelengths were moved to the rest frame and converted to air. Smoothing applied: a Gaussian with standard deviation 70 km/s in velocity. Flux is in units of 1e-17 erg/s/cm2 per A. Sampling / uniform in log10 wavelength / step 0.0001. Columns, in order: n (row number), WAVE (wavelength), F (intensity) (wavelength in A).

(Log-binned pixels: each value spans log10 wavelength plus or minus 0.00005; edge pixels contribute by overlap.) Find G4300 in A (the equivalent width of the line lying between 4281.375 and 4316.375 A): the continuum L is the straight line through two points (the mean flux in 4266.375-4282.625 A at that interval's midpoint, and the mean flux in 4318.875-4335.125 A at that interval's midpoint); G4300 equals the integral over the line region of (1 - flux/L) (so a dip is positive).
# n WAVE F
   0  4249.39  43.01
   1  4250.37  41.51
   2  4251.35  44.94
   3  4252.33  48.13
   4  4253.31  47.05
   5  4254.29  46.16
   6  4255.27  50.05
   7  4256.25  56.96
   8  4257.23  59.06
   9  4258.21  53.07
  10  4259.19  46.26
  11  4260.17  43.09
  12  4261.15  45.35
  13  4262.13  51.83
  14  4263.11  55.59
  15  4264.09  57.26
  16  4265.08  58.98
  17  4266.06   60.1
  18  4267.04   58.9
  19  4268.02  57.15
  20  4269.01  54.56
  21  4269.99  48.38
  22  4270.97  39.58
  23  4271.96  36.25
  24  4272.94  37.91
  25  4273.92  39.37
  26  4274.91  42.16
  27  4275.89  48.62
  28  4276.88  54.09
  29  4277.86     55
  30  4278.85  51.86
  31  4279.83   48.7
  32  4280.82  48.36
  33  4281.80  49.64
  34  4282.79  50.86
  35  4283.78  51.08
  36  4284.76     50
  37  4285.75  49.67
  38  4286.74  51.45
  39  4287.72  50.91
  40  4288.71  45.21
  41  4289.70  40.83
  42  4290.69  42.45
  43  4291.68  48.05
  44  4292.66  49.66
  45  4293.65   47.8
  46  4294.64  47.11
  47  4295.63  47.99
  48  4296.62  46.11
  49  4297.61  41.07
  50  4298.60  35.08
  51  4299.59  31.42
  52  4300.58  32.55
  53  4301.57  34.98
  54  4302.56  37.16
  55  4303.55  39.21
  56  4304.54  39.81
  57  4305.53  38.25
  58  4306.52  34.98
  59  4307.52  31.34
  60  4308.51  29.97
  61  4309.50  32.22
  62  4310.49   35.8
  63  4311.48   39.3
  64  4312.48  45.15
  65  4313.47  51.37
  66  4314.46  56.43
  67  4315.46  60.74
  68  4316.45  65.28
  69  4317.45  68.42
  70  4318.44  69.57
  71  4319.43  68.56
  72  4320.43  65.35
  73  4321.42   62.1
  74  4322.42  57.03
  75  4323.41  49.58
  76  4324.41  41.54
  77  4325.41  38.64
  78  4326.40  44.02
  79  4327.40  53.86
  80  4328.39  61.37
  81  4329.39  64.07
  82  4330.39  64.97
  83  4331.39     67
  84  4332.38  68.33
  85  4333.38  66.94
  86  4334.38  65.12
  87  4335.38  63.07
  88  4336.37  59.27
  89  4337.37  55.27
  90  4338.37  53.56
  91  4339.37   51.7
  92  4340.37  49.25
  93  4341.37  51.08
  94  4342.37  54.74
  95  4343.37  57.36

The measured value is 6.2 A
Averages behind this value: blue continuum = 48.3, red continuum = 58.8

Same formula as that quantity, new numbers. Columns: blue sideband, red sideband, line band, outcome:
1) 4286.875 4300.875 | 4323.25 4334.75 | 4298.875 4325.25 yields 2.31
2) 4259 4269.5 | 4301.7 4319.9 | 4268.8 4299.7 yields 2.61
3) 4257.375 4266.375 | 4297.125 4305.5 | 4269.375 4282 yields 0.16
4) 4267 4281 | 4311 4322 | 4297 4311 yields 5.13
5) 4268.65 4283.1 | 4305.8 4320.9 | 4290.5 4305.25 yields 2.26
